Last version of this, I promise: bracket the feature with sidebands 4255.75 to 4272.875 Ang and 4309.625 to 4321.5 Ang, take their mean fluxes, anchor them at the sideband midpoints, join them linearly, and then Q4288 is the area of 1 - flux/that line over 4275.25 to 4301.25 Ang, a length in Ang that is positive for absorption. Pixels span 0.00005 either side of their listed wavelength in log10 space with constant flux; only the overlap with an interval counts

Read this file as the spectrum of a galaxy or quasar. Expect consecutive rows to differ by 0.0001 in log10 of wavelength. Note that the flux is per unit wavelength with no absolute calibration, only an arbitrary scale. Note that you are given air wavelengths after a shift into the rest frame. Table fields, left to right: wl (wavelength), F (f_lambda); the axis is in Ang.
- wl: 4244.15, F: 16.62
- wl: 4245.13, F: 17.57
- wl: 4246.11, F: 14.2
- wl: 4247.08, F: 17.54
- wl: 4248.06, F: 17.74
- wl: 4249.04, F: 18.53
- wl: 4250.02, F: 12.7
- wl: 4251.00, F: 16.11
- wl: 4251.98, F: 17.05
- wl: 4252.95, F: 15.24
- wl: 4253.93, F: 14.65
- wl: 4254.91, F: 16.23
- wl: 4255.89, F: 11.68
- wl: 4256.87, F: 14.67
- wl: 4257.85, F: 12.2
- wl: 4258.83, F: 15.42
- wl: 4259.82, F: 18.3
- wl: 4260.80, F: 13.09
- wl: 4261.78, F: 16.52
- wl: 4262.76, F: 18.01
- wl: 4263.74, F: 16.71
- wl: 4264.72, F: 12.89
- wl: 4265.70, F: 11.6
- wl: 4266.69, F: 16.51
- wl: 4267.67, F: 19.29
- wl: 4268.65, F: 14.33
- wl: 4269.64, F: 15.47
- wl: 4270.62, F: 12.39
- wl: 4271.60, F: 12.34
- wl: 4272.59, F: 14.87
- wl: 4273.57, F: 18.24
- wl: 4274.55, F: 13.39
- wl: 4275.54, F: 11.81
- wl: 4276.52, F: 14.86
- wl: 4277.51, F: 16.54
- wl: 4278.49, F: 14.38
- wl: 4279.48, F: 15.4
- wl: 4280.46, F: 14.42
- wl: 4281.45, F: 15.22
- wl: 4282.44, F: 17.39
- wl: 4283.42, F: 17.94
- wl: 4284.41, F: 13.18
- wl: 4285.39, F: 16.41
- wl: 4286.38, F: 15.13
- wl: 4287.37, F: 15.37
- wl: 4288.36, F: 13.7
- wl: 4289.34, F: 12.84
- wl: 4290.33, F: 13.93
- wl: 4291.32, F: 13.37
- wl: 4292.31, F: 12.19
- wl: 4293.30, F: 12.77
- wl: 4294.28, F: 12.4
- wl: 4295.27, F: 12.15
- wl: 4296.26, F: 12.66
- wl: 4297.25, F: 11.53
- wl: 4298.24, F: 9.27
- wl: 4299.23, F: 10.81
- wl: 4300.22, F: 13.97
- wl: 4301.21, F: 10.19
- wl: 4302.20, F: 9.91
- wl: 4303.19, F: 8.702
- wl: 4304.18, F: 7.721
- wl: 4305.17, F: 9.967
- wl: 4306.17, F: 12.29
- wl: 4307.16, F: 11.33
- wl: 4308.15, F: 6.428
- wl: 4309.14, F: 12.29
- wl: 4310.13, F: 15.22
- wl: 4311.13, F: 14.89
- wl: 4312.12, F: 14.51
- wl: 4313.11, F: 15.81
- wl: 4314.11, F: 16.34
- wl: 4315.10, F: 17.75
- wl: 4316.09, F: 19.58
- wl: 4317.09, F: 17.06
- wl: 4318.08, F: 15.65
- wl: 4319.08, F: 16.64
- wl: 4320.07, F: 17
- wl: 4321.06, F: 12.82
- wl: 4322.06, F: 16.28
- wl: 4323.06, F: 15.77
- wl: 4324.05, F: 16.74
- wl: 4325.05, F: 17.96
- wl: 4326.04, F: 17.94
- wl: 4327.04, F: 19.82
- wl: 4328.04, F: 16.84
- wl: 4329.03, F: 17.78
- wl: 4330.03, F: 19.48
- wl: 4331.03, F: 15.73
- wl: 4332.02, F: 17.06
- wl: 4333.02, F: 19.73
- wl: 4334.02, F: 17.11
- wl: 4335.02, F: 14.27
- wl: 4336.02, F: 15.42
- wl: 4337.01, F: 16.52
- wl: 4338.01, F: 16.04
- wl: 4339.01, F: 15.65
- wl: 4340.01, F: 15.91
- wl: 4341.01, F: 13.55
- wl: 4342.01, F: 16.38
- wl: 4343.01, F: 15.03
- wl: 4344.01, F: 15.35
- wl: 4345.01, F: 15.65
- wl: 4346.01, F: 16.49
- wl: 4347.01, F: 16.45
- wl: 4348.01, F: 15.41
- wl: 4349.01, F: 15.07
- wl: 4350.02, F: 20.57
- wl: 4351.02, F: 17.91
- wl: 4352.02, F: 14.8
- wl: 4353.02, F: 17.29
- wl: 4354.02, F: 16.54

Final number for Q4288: 2.79 Ang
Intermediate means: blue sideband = 14.8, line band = 13.8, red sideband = 16.1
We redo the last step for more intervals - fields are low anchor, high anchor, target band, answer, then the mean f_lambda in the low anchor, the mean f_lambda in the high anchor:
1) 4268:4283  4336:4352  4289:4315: 5.4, 14.8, 16.1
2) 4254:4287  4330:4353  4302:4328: 2.1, 15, 16.3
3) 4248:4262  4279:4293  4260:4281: 0.0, 15.2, 14.7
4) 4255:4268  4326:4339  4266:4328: 7.2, 15.1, 17.1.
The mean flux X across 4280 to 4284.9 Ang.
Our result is 15.6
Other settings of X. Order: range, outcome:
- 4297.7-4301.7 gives 11.1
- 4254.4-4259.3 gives 14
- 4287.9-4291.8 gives 13.5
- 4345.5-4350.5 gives 16.8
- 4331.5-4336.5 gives 16.7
